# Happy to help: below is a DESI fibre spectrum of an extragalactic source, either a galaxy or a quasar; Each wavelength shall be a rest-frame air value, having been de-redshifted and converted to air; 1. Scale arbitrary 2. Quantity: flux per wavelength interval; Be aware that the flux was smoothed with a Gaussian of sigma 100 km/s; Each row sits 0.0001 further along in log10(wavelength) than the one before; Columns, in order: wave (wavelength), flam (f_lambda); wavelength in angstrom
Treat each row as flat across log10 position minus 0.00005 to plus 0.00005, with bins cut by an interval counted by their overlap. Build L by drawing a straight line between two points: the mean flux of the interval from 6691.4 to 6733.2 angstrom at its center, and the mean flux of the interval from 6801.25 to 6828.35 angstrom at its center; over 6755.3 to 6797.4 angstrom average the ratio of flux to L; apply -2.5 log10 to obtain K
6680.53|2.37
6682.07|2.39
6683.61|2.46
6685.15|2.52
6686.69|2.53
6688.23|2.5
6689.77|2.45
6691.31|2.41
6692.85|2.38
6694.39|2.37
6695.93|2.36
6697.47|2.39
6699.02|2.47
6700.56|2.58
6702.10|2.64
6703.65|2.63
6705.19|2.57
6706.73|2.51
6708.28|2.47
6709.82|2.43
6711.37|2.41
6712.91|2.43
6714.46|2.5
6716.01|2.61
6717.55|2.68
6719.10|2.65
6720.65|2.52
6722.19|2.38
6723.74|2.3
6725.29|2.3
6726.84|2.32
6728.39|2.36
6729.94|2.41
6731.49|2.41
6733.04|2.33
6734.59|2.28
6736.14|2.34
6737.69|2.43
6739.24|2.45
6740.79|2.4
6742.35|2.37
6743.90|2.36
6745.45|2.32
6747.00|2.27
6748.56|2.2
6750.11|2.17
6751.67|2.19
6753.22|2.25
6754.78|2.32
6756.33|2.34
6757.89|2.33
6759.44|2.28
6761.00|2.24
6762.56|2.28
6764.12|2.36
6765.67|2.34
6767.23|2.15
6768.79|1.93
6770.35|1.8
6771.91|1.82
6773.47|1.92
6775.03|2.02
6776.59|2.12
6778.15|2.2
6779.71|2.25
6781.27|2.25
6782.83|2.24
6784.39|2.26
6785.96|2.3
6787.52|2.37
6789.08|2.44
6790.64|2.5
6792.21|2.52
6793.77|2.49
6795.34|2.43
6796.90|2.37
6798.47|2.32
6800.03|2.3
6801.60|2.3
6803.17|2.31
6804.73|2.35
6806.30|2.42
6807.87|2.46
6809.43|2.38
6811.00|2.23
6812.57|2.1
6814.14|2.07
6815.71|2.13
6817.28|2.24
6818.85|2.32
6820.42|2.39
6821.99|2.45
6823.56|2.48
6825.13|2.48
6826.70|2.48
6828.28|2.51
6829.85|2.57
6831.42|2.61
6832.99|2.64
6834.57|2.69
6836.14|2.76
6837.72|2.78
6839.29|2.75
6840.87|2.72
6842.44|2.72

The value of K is 0.07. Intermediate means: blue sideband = 2.46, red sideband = 2.33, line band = 2.24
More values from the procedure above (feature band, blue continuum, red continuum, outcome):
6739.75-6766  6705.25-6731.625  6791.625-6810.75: 0.059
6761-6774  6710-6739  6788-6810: 0.157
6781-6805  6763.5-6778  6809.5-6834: -0.079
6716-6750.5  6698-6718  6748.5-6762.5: 0.002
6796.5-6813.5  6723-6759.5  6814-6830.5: 0.025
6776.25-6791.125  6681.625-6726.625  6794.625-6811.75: 0.038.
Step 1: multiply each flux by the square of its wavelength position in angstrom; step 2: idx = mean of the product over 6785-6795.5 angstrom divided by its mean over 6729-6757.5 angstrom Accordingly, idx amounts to 1.1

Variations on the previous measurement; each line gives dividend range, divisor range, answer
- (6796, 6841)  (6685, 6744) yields 1.02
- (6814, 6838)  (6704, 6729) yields 1.04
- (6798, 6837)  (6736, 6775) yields 1.10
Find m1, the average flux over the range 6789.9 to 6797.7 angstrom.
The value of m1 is 2.46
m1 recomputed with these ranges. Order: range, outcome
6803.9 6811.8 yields 2.37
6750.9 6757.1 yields 2.28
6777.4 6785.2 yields 2.24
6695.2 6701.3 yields 2.45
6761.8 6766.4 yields 2.33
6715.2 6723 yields 2.57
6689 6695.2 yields 2.4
